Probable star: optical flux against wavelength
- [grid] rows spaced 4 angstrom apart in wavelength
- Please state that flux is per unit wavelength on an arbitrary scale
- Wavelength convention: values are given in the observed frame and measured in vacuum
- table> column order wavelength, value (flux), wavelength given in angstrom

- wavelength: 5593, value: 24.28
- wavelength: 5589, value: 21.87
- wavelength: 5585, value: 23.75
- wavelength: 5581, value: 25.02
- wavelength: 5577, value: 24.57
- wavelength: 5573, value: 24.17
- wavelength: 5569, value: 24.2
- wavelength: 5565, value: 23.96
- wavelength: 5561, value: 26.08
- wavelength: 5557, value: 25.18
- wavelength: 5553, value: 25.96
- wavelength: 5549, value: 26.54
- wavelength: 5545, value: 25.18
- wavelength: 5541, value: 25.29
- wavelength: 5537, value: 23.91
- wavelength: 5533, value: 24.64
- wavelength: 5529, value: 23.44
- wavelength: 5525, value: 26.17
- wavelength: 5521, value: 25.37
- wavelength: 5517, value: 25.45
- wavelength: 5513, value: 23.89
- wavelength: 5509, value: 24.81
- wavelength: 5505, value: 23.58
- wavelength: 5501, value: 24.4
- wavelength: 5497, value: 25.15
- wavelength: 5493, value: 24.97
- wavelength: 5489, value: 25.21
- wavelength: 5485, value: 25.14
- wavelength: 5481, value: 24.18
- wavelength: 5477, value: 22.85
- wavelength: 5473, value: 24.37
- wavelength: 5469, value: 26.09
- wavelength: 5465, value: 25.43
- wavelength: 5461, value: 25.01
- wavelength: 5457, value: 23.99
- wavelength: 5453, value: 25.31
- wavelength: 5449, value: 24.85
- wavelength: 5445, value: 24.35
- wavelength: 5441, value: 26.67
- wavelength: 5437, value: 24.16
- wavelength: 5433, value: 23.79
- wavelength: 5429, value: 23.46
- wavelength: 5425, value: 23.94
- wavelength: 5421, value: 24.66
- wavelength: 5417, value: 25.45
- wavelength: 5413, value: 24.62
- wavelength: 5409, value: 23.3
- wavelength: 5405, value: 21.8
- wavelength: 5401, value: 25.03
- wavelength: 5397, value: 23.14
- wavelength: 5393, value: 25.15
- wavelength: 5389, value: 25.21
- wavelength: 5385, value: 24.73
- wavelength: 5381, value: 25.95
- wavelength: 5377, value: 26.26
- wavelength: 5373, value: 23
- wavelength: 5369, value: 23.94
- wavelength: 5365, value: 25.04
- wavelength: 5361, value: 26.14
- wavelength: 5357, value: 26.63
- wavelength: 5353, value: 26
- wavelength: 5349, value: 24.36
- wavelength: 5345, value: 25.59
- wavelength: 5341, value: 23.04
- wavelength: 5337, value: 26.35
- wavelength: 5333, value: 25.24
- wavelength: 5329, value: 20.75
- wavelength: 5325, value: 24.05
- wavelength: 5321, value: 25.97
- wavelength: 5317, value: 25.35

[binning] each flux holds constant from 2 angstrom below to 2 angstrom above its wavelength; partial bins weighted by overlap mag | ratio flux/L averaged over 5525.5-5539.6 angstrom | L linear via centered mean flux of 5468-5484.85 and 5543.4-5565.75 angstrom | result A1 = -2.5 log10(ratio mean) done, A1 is 0.04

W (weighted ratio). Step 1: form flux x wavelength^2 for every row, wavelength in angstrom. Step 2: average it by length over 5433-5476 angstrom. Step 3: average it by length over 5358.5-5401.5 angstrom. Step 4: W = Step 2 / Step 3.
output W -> 1.03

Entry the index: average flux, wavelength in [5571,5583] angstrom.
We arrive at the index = 24.6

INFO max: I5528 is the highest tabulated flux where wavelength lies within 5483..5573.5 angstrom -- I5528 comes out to 26.54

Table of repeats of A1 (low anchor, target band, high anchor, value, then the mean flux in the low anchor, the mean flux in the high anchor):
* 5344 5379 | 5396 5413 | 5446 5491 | 0.069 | 25.2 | 24.8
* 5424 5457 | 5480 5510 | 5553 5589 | -0.006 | 24.6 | 24.5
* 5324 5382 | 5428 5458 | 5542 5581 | 0.013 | 24.8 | 25.1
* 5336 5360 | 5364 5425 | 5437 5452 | 0.034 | 25.3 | 25.1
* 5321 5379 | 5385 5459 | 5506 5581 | 0.020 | 24.8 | 24.9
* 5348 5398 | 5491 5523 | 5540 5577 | 0.018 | 25.1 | 25.1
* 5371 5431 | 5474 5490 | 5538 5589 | 0.014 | 24.4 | 24.8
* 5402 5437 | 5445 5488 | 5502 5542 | -0.021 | 23.9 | 24.6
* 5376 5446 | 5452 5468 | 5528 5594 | -0.019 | 24.5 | 24.6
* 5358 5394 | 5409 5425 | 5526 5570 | 0.021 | 25.1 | 25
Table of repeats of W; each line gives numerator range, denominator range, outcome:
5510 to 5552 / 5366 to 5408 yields 1.08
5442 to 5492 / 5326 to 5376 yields 1.05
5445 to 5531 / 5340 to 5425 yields 1.04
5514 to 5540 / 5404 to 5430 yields 1.08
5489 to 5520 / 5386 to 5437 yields 1.06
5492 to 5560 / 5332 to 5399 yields 1.06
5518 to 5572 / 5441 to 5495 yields 1.04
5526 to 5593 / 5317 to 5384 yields 1.07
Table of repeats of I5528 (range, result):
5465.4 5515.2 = 26.09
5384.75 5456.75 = 26.67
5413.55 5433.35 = 25.45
